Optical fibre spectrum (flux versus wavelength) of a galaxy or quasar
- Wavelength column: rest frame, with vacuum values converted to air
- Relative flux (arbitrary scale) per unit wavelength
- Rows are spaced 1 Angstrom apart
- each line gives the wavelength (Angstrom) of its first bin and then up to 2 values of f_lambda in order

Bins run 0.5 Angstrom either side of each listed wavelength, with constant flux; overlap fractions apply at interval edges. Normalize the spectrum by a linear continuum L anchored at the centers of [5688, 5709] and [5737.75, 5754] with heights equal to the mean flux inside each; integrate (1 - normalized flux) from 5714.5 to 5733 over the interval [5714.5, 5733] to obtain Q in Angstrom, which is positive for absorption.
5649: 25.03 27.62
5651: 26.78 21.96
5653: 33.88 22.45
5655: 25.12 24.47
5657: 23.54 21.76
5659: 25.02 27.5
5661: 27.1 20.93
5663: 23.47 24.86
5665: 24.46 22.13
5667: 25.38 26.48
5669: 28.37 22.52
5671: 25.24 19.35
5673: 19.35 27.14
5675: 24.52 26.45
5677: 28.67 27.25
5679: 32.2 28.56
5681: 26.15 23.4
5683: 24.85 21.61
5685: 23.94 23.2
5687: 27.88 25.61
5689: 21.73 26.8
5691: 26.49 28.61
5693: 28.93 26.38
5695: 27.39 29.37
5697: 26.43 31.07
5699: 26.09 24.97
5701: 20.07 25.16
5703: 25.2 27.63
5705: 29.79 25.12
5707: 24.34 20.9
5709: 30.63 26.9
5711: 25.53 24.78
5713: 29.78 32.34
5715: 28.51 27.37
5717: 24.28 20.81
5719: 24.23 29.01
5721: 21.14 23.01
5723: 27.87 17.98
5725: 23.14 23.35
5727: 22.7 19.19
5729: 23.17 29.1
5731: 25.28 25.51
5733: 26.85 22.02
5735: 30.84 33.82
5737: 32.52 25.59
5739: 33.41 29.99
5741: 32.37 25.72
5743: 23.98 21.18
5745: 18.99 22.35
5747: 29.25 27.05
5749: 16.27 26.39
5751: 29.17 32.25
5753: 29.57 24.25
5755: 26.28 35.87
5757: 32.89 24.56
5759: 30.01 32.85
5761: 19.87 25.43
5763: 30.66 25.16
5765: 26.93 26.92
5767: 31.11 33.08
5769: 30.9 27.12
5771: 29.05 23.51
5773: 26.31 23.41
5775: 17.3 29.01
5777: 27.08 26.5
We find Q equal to 1.4 Angstrom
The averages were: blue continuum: 26.2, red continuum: 26.4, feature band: 24.3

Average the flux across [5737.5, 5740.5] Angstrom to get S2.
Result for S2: 29.7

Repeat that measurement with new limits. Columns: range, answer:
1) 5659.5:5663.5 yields 24.8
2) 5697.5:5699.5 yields 28.6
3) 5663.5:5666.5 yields 23.8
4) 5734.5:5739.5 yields 31.2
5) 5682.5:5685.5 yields 23.5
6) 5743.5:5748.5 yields 23.8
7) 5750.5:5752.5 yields 30.7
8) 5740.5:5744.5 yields 25.8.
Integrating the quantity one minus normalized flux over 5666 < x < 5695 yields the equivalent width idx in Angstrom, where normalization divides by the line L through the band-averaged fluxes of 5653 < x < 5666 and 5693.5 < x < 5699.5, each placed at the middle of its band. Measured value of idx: 0.9 Angstrom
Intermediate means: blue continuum 24.5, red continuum 27.8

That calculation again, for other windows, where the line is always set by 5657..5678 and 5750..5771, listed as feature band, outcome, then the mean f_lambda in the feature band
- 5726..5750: 1.5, 25.9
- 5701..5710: 0.2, 25.8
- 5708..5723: 0.3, 26.2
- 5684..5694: -0.1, 25.7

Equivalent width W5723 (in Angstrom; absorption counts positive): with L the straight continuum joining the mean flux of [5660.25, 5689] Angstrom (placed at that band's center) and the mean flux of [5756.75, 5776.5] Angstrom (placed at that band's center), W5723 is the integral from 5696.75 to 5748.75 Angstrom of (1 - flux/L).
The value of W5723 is 0.6 Angstrom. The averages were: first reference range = 25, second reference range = 27.2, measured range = 25.9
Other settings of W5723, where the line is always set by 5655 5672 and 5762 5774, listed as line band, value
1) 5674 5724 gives -0.98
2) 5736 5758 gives -0.20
